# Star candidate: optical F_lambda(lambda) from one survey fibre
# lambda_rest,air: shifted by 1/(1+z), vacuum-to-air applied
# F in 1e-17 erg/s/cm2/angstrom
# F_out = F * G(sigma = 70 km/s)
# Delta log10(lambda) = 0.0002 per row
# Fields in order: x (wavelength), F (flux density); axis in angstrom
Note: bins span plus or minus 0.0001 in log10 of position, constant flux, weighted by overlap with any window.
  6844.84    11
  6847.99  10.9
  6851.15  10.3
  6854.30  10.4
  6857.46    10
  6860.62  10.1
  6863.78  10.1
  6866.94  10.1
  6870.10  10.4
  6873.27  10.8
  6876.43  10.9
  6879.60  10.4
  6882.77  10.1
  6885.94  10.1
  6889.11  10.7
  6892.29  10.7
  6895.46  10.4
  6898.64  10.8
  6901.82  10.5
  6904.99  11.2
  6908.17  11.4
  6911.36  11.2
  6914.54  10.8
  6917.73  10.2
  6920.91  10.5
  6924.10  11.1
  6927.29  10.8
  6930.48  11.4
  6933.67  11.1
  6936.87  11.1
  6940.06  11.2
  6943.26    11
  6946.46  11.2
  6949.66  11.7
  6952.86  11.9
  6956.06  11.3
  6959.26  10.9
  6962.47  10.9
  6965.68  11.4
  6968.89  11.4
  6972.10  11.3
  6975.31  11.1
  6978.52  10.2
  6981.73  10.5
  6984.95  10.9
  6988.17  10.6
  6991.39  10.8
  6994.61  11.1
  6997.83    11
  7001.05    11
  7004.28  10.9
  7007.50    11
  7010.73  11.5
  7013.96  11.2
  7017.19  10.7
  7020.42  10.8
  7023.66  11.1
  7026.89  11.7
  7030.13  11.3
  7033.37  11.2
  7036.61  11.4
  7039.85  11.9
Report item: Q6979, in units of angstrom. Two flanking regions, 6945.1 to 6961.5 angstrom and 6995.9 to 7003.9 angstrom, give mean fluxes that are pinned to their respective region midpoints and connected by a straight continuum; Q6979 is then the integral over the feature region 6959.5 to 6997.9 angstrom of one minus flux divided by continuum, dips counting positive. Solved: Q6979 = 0.8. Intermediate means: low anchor 11.4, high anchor 11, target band 10.9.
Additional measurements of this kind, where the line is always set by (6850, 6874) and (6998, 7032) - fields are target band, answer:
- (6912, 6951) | -1.3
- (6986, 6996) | 0.1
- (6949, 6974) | -1.2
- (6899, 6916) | -0.8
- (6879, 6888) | 0.1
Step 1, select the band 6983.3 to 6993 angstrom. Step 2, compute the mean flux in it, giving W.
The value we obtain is 10.8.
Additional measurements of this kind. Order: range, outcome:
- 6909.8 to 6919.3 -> 10.7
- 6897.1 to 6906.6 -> 10.8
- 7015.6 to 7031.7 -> 11.1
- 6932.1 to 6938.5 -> 11.1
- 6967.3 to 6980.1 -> 11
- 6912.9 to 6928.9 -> 10.7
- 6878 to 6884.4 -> 10.2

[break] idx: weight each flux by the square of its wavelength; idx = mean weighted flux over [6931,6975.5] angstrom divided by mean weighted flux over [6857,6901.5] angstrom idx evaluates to 1.10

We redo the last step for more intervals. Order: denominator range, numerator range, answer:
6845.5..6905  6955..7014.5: 1.08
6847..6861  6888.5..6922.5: 1.06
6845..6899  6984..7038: 1.10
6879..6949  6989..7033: 1.05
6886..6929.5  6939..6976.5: 1.06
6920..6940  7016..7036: 1.04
